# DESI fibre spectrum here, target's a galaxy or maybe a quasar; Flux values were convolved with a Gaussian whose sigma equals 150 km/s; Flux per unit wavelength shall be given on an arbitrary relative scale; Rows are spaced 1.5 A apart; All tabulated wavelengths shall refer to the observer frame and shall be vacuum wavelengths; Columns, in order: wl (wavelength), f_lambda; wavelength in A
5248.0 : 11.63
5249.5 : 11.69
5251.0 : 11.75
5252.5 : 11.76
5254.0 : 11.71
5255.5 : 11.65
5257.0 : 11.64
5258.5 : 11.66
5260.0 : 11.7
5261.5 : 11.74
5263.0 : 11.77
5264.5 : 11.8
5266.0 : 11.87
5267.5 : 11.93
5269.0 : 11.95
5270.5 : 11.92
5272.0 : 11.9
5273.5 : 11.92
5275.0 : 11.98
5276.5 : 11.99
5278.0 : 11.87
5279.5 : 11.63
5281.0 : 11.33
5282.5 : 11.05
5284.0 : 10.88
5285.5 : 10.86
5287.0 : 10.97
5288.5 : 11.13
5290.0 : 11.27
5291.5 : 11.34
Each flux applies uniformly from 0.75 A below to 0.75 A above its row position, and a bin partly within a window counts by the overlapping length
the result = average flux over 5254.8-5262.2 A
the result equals 11.7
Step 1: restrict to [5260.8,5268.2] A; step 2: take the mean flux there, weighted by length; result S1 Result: 11.8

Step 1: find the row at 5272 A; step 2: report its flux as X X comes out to 11.9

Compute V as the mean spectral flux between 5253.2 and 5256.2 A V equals 11.7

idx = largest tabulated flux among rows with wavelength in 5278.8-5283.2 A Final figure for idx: 11.63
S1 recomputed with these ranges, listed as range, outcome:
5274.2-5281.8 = 11.8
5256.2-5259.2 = 11.6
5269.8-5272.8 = 11.9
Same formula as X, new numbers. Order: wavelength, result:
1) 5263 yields 11.77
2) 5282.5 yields 11.05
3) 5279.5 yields 11.63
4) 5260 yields 11.7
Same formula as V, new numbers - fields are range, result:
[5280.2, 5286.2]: 11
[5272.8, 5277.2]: 12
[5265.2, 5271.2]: 11.9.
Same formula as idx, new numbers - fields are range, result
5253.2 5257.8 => 11.71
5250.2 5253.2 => 11.76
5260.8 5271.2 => 11.95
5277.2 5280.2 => 11.87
